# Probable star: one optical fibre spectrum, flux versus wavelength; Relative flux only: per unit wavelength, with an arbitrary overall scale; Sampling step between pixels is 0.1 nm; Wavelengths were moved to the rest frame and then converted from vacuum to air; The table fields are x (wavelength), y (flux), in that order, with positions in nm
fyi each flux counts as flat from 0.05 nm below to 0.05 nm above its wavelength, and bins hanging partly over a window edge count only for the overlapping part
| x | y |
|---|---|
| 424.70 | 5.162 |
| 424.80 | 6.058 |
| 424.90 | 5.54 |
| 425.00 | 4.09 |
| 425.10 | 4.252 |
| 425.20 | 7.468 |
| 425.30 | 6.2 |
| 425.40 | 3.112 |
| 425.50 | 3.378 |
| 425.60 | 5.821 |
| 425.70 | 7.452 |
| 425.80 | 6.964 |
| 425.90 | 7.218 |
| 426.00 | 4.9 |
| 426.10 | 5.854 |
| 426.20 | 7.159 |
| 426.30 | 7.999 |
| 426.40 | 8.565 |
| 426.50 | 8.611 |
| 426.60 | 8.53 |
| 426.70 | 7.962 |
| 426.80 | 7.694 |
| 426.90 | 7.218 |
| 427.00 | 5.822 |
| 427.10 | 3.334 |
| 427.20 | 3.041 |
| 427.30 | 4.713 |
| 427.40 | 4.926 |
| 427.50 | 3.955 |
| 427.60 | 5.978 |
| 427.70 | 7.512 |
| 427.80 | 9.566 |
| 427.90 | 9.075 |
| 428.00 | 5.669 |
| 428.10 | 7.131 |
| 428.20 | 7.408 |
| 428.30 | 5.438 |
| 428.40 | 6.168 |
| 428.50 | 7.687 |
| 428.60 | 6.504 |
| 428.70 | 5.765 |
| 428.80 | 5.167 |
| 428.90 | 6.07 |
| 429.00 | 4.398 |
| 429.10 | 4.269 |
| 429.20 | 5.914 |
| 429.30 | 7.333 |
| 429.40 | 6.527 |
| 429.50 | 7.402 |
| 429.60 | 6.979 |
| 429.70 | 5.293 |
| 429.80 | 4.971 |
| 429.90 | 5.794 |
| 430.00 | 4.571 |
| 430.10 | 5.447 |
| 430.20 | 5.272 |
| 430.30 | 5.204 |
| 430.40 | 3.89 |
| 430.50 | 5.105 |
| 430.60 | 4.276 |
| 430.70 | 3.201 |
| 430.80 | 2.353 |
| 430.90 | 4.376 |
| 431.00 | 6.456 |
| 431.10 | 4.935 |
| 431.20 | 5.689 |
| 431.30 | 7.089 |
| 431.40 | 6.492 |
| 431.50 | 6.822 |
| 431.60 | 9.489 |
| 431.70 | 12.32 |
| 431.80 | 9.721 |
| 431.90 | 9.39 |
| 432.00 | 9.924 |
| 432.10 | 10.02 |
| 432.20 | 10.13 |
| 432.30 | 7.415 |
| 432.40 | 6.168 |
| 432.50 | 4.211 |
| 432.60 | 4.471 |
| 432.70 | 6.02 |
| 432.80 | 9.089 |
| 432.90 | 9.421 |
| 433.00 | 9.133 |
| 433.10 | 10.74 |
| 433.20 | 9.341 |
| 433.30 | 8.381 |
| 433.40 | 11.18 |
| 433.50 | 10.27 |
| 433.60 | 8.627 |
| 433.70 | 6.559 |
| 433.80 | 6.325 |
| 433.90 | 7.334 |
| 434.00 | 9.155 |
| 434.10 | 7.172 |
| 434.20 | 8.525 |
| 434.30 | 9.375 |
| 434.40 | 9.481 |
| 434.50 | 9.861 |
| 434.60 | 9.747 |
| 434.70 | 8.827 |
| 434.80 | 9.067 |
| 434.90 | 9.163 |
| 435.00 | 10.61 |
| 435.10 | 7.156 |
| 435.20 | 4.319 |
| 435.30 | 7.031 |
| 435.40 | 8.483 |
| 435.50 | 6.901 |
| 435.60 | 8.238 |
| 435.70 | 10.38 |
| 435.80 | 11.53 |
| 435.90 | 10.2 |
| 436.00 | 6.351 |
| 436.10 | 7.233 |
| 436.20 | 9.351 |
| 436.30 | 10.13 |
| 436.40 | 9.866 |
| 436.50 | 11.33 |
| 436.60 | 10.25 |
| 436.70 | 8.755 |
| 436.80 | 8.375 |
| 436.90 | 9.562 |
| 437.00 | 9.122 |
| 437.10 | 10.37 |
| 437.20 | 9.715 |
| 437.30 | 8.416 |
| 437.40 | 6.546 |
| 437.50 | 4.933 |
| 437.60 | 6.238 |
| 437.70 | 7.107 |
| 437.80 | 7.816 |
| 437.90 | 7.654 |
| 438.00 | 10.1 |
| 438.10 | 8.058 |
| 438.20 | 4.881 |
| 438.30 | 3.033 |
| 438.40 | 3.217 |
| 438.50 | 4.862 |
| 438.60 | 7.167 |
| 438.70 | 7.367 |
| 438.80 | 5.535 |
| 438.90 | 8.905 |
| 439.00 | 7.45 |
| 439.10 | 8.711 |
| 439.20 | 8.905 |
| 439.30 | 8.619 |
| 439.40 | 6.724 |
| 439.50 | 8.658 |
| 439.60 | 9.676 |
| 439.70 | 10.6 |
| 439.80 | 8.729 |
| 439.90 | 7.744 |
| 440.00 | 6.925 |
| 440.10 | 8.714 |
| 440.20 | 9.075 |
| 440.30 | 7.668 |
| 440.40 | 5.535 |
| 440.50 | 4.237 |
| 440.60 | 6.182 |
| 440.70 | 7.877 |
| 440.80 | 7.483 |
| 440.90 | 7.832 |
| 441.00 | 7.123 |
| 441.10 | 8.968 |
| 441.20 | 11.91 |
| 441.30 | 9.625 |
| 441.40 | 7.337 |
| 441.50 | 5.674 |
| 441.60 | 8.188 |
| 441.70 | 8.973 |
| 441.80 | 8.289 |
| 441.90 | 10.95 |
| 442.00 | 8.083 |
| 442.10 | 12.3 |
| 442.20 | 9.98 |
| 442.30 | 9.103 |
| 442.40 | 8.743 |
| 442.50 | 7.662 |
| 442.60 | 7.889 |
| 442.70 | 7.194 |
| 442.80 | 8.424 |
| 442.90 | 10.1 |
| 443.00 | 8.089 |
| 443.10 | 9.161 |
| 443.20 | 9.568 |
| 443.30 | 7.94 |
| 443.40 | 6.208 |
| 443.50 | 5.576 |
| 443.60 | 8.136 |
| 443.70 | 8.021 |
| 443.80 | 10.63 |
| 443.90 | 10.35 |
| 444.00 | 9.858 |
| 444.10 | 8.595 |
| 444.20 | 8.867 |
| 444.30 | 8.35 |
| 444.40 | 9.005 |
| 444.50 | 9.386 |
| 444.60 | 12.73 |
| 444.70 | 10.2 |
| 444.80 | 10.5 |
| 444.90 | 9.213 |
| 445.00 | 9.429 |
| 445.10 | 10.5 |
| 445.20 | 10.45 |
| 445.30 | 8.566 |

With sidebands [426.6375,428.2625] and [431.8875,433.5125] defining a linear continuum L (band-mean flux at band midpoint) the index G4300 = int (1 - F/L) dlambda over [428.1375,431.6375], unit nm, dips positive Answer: 0.76 nm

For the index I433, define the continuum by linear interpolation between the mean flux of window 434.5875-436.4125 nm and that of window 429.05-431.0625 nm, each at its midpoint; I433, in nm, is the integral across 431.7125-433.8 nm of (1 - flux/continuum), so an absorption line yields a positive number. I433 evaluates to -0.50 nm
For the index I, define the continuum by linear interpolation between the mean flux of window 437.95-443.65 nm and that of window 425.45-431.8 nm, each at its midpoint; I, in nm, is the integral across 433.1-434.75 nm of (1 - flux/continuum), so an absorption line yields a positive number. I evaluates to -0.446 nm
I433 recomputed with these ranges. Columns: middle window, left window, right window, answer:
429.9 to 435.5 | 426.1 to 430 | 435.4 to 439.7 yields -0.21 nm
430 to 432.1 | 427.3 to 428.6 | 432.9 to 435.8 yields 0.35 nm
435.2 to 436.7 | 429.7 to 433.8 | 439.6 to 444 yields -0.26 nm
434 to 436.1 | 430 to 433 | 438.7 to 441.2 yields -0.41 nm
